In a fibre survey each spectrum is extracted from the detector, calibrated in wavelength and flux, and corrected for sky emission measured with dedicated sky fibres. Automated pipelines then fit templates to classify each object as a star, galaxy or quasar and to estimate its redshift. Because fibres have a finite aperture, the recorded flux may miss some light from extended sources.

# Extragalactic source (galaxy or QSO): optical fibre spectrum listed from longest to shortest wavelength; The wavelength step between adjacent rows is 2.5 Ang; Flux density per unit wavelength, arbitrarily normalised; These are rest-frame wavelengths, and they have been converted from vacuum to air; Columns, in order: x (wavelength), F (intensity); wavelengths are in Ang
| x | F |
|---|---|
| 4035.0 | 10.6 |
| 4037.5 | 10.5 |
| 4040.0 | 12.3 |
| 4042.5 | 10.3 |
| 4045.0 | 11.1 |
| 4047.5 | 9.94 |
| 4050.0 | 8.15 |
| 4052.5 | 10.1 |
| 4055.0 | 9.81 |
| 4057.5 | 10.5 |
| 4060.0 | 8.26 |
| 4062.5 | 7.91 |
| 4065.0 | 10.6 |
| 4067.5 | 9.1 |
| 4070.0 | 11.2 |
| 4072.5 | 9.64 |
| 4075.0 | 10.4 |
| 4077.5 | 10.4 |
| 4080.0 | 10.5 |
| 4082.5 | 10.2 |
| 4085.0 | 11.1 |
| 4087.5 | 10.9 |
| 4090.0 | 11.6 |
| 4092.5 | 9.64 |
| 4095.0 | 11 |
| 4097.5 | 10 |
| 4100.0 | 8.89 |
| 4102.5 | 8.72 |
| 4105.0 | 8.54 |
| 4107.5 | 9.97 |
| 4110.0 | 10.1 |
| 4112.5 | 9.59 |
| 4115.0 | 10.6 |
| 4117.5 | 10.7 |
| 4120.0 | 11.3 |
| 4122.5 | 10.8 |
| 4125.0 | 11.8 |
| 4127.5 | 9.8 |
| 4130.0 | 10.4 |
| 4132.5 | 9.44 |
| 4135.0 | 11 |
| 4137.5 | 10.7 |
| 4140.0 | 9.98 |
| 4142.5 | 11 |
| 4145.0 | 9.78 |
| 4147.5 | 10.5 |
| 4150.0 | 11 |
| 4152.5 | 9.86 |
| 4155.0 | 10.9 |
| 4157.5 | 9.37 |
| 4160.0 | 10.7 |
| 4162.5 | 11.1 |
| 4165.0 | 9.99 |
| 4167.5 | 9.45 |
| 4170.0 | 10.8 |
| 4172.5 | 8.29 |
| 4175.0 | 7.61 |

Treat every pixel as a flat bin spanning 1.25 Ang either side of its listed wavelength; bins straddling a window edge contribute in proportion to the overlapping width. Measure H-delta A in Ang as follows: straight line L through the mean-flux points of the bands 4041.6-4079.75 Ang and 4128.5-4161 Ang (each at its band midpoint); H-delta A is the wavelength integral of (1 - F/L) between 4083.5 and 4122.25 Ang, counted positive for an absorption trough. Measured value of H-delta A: -0.38 Ang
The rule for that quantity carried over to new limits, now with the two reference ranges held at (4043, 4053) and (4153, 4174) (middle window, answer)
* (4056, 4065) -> 0.64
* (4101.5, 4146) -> -1.23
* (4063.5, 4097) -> -1.89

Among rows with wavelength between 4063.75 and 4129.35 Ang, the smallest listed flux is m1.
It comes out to 8.54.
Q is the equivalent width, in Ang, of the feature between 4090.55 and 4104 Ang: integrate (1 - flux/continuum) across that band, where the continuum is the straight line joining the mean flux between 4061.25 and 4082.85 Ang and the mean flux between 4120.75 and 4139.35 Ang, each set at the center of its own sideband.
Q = 0.66 Ang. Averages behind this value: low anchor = 9.99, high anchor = 10.6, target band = 9.73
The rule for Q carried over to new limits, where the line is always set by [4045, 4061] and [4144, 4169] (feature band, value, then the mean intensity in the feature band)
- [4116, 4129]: -1.0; 10.9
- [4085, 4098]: -1.1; 10.7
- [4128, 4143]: -0.3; 10.4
